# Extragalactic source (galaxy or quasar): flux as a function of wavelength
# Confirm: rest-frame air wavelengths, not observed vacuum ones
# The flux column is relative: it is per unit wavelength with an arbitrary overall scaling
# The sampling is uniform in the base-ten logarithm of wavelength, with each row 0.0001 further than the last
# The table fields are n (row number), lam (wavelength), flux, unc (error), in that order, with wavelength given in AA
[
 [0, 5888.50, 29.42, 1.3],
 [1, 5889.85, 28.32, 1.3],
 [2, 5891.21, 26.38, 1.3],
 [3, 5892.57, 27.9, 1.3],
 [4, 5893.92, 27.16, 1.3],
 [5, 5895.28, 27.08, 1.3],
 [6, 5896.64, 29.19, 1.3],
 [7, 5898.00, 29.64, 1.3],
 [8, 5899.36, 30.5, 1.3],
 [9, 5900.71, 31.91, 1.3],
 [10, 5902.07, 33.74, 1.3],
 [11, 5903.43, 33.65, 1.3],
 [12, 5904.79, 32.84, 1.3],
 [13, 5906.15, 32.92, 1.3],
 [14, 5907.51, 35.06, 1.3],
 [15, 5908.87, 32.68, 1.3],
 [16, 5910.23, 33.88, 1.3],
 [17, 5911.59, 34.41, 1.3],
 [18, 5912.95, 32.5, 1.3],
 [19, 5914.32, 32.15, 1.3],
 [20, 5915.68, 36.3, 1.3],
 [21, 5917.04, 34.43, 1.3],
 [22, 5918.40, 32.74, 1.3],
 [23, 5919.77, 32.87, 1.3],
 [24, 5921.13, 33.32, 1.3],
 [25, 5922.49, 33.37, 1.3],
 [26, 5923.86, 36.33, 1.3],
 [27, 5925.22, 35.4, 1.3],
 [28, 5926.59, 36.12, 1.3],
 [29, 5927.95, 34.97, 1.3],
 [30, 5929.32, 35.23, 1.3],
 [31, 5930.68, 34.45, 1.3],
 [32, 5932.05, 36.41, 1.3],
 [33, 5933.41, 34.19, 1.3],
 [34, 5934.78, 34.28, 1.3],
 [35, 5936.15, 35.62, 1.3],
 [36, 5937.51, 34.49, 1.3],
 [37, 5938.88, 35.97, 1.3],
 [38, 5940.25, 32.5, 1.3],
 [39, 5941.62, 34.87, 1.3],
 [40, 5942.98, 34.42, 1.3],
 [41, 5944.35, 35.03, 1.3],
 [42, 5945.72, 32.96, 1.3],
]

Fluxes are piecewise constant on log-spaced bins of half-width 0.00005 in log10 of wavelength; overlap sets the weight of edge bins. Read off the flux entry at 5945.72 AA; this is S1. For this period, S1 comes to 32.96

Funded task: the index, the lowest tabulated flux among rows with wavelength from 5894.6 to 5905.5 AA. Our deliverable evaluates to 27.08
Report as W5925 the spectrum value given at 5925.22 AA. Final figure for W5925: 35.4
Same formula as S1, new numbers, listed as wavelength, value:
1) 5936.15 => 35.62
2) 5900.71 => 31.91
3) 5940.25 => 32.5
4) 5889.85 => 28.32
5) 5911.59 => 34.41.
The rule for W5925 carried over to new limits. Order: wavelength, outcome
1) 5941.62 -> 34.87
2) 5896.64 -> 29.19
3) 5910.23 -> 33.88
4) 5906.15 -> 32.92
